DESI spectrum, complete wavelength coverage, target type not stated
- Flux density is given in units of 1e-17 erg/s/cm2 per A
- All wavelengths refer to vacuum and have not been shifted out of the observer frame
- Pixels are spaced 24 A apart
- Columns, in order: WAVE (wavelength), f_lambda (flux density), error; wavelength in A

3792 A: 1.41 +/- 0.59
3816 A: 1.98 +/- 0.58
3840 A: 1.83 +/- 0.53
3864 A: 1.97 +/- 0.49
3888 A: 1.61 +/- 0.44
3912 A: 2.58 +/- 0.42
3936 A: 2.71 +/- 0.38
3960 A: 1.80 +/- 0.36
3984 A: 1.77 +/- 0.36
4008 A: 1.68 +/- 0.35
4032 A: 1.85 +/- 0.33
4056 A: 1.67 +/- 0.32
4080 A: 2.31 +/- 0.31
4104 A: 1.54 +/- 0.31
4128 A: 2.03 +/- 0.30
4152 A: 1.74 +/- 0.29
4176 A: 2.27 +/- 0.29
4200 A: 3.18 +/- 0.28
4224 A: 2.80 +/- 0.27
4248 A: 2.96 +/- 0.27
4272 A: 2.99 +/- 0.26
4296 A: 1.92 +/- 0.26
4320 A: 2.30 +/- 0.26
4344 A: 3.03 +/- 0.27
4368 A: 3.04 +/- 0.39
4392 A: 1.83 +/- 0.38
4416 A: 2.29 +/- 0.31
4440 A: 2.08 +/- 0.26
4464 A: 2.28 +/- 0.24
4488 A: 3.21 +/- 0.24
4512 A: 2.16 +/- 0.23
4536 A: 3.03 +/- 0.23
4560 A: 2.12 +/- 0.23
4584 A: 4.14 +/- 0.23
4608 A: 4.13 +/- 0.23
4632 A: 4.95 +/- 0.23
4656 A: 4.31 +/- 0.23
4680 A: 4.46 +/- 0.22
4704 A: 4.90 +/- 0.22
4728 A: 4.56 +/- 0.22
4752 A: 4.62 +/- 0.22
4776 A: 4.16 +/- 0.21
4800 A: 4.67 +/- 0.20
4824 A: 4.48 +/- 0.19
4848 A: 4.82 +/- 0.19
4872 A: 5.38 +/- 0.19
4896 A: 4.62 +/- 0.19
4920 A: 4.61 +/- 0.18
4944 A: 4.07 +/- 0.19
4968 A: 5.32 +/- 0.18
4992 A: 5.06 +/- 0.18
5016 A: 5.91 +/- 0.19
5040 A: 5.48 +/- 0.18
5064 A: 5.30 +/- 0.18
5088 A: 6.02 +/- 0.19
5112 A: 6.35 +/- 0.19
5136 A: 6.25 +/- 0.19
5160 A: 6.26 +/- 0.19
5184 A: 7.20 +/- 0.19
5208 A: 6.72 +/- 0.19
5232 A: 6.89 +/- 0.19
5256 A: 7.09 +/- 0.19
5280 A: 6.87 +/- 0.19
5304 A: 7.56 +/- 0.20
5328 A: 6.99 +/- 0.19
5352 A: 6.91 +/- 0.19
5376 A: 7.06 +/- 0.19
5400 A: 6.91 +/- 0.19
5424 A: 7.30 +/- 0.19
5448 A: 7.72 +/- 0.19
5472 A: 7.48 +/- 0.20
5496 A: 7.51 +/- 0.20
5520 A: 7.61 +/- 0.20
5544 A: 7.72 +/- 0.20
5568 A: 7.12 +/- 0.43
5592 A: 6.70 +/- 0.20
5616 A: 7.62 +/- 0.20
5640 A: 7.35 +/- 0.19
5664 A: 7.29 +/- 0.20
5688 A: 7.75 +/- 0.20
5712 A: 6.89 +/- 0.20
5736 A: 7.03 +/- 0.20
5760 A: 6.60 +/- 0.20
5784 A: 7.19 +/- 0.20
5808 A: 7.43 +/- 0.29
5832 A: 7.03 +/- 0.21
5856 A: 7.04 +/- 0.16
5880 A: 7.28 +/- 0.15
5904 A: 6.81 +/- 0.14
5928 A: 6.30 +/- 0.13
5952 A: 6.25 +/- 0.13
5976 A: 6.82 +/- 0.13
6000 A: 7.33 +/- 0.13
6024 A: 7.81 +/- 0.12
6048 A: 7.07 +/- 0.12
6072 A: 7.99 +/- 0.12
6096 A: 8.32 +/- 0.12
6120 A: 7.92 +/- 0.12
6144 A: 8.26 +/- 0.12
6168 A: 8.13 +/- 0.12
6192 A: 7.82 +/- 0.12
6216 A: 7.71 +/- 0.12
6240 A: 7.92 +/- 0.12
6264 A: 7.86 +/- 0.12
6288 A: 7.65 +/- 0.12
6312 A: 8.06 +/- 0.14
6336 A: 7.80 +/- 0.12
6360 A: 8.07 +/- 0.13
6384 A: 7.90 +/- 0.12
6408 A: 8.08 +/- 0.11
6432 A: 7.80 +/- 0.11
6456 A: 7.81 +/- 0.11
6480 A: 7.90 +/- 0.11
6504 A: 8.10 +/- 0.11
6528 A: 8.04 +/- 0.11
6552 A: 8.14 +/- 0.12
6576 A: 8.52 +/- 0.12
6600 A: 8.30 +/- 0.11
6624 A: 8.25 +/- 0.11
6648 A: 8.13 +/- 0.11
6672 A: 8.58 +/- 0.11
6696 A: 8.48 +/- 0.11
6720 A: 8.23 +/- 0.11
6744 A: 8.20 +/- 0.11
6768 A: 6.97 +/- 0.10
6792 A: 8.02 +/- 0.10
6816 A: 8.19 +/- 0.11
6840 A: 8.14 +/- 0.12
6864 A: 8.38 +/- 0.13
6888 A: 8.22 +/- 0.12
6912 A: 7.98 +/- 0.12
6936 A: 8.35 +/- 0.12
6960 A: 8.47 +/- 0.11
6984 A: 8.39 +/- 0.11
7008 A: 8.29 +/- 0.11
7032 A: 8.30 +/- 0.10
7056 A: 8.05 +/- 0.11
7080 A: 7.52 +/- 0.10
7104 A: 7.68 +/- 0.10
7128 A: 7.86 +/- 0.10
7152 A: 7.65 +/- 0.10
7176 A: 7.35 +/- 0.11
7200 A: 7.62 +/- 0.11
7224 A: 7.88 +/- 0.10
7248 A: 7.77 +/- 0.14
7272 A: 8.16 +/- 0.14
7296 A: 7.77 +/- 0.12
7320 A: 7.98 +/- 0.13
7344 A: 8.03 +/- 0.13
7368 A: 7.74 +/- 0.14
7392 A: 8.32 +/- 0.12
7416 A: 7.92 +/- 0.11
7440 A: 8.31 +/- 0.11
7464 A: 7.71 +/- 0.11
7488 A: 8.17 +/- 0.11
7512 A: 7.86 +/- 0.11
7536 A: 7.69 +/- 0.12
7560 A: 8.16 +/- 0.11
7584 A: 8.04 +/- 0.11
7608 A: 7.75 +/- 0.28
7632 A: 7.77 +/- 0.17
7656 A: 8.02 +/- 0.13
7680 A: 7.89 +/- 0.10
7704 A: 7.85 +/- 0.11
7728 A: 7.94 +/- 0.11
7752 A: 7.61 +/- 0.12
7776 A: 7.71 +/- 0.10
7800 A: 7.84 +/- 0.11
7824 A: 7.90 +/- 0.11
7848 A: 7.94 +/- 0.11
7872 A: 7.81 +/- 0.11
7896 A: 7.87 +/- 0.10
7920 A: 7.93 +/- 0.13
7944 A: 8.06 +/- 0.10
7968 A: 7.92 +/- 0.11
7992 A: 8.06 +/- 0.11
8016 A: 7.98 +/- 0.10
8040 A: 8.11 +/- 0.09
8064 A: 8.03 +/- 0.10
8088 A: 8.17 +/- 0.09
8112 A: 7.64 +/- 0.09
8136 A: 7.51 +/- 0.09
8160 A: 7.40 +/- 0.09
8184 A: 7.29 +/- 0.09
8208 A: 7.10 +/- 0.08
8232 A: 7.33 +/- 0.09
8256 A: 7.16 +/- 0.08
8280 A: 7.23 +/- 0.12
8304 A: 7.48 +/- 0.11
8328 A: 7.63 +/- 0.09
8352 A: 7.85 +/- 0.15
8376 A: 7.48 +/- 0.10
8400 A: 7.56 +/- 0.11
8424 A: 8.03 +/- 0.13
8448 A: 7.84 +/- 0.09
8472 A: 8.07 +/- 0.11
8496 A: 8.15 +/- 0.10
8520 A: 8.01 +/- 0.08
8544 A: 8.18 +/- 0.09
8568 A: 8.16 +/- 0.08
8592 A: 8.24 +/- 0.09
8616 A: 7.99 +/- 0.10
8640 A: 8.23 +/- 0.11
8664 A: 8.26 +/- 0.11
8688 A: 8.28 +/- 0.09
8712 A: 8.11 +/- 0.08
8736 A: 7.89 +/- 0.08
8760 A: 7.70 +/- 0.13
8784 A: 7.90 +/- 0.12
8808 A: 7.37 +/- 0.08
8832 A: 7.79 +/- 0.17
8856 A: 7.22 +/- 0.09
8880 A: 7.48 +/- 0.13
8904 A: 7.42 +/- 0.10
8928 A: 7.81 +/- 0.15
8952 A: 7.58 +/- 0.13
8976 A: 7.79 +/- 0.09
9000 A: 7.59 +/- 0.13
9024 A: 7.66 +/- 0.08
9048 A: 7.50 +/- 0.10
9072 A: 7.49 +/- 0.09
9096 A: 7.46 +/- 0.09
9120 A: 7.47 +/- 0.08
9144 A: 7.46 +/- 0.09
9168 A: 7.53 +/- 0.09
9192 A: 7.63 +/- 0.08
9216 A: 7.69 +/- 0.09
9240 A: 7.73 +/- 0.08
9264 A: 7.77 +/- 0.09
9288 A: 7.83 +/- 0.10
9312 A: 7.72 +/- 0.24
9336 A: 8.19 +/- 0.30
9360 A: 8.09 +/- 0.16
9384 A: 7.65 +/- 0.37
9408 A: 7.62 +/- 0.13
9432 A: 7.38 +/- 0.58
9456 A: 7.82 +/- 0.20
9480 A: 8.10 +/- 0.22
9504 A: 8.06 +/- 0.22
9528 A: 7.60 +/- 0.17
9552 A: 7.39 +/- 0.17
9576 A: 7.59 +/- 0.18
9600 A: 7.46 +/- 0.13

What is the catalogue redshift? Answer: 0.15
